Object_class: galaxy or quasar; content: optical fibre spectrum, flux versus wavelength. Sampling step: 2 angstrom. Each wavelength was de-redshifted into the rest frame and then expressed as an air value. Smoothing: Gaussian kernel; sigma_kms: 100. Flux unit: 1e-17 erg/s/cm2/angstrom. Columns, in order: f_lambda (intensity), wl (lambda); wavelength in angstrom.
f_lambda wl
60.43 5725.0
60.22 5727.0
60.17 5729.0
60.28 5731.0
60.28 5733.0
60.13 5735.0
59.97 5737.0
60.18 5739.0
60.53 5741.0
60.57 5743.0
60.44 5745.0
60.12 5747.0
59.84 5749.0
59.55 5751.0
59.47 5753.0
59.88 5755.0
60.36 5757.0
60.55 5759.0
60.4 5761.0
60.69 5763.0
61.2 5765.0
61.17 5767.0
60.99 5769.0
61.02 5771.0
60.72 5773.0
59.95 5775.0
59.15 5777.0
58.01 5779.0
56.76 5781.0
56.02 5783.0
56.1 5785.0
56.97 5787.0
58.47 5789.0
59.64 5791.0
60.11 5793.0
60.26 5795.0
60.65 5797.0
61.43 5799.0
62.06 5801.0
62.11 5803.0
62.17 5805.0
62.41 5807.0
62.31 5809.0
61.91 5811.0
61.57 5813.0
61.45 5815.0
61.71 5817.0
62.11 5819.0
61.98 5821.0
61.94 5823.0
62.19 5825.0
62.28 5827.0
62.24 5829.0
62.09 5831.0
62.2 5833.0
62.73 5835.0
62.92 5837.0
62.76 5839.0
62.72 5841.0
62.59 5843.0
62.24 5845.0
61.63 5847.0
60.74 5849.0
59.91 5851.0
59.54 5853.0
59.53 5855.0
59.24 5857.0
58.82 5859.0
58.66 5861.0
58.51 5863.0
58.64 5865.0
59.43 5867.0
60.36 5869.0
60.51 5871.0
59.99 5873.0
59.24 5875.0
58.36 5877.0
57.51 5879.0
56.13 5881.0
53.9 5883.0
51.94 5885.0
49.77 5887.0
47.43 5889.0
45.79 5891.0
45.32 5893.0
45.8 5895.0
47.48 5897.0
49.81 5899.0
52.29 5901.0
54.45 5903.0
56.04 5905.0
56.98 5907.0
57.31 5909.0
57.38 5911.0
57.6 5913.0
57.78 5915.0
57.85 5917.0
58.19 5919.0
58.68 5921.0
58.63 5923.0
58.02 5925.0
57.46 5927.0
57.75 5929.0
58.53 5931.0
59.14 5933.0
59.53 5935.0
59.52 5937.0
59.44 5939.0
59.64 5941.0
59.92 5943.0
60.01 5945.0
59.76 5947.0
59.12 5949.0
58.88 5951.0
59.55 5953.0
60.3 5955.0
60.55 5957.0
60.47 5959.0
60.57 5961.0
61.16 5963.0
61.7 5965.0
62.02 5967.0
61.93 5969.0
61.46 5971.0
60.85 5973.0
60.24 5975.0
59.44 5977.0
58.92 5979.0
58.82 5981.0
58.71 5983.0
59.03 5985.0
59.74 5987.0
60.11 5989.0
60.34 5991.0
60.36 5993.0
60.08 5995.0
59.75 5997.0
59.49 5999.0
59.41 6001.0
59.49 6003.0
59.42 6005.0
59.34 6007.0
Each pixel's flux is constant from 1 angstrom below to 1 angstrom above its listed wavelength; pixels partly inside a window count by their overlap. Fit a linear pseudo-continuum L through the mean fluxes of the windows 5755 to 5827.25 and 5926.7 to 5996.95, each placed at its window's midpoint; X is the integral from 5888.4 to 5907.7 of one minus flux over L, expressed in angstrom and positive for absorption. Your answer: 3.2 angstrom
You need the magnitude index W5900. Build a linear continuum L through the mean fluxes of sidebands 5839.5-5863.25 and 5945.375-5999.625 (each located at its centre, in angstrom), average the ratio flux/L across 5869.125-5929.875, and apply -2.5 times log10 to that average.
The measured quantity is 0.10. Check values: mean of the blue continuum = 60.5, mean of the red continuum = 60.1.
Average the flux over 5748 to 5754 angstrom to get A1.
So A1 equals 59.6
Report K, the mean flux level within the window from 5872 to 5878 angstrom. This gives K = 59.2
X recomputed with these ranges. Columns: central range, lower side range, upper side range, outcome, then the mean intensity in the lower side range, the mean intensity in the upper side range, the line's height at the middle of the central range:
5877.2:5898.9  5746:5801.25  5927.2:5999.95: 3.41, 59.7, 59.9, 59.8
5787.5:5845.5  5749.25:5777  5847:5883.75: -2.03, 60.4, 58.9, 59.6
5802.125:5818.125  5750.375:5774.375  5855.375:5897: -1.02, 60.5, 55.1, 58.3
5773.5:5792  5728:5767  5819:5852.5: 0.91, 60.3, 62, 61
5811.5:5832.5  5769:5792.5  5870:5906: -2.08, 58.6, 52.9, 56.4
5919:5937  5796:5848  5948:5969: 0.69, 62.1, 60.5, 60.9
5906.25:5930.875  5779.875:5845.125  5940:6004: 1.05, 61.1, 60.1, 60.4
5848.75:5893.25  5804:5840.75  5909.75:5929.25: 2.58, 62.2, 57.9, 60.1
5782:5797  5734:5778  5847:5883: 0.38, 60.3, 59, 59.9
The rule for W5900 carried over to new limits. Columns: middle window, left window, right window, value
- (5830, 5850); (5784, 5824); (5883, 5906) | -0.11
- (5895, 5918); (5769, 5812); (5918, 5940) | 0.08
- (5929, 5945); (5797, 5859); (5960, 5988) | 0.02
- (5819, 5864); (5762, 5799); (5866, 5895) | -0.09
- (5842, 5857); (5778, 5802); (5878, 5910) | -0.11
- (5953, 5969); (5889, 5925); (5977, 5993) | -0.06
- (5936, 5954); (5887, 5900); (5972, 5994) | -0.10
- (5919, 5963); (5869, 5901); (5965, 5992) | -0.04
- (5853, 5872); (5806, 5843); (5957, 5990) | 0.04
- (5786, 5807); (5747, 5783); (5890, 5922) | -0.04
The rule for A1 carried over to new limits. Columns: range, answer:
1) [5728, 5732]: 60.2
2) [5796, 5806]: 61.7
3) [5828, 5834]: 62.2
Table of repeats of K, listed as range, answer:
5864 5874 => 59.8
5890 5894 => 45.6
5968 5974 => 61.4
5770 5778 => 60.2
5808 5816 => 61.8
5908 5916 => 57.5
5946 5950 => 59.4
